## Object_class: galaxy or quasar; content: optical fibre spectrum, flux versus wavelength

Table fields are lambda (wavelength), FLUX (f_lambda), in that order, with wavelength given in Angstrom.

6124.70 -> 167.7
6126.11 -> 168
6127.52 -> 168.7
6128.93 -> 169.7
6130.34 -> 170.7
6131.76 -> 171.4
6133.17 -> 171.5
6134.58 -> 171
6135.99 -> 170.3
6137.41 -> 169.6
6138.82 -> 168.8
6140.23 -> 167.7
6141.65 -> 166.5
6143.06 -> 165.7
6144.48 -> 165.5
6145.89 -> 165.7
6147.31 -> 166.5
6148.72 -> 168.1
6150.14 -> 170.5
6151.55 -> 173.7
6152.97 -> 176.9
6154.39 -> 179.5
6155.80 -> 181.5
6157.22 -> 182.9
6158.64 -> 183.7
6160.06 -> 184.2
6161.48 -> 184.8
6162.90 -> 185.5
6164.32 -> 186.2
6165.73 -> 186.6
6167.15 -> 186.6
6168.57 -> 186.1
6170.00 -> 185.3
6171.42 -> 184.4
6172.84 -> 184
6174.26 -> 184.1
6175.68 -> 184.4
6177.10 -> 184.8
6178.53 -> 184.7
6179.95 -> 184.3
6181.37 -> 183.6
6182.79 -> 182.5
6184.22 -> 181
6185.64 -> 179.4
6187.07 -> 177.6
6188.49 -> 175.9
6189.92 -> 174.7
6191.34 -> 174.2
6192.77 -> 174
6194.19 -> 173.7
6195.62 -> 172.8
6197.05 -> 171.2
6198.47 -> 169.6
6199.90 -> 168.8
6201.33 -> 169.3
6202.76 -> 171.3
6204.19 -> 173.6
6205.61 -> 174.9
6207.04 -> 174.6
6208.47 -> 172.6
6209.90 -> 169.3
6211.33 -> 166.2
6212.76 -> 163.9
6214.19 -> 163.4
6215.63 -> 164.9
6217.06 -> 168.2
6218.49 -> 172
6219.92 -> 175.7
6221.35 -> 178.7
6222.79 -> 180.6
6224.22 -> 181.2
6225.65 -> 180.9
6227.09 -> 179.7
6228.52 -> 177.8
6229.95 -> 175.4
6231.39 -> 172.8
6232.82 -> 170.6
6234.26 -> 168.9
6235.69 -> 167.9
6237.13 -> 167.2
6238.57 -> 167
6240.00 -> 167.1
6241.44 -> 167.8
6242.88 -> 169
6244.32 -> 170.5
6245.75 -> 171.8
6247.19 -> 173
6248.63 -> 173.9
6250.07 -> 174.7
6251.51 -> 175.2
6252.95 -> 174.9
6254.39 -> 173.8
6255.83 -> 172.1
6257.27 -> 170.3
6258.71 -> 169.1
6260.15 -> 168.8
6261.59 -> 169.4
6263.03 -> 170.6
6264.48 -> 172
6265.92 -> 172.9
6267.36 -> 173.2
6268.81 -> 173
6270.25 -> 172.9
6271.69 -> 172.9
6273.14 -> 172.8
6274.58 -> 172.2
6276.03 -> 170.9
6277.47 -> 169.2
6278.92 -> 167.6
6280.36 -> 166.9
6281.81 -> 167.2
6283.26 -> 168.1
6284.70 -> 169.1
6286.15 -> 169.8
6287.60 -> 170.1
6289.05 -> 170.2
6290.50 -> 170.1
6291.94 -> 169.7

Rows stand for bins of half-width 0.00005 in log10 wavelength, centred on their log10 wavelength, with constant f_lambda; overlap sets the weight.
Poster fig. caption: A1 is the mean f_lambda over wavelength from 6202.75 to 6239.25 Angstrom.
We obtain 172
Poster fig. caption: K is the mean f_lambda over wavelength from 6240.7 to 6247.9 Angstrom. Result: 170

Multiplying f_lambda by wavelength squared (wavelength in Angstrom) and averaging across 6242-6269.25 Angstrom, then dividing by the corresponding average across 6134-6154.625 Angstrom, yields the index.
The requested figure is 1.05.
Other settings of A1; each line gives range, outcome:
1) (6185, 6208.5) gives 173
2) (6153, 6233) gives 178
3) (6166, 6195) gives 181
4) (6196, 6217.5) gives 169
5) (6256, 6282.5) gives 171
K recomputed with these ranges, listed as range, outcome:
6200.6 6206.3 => 172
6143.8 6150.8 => 167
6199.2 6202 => 169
